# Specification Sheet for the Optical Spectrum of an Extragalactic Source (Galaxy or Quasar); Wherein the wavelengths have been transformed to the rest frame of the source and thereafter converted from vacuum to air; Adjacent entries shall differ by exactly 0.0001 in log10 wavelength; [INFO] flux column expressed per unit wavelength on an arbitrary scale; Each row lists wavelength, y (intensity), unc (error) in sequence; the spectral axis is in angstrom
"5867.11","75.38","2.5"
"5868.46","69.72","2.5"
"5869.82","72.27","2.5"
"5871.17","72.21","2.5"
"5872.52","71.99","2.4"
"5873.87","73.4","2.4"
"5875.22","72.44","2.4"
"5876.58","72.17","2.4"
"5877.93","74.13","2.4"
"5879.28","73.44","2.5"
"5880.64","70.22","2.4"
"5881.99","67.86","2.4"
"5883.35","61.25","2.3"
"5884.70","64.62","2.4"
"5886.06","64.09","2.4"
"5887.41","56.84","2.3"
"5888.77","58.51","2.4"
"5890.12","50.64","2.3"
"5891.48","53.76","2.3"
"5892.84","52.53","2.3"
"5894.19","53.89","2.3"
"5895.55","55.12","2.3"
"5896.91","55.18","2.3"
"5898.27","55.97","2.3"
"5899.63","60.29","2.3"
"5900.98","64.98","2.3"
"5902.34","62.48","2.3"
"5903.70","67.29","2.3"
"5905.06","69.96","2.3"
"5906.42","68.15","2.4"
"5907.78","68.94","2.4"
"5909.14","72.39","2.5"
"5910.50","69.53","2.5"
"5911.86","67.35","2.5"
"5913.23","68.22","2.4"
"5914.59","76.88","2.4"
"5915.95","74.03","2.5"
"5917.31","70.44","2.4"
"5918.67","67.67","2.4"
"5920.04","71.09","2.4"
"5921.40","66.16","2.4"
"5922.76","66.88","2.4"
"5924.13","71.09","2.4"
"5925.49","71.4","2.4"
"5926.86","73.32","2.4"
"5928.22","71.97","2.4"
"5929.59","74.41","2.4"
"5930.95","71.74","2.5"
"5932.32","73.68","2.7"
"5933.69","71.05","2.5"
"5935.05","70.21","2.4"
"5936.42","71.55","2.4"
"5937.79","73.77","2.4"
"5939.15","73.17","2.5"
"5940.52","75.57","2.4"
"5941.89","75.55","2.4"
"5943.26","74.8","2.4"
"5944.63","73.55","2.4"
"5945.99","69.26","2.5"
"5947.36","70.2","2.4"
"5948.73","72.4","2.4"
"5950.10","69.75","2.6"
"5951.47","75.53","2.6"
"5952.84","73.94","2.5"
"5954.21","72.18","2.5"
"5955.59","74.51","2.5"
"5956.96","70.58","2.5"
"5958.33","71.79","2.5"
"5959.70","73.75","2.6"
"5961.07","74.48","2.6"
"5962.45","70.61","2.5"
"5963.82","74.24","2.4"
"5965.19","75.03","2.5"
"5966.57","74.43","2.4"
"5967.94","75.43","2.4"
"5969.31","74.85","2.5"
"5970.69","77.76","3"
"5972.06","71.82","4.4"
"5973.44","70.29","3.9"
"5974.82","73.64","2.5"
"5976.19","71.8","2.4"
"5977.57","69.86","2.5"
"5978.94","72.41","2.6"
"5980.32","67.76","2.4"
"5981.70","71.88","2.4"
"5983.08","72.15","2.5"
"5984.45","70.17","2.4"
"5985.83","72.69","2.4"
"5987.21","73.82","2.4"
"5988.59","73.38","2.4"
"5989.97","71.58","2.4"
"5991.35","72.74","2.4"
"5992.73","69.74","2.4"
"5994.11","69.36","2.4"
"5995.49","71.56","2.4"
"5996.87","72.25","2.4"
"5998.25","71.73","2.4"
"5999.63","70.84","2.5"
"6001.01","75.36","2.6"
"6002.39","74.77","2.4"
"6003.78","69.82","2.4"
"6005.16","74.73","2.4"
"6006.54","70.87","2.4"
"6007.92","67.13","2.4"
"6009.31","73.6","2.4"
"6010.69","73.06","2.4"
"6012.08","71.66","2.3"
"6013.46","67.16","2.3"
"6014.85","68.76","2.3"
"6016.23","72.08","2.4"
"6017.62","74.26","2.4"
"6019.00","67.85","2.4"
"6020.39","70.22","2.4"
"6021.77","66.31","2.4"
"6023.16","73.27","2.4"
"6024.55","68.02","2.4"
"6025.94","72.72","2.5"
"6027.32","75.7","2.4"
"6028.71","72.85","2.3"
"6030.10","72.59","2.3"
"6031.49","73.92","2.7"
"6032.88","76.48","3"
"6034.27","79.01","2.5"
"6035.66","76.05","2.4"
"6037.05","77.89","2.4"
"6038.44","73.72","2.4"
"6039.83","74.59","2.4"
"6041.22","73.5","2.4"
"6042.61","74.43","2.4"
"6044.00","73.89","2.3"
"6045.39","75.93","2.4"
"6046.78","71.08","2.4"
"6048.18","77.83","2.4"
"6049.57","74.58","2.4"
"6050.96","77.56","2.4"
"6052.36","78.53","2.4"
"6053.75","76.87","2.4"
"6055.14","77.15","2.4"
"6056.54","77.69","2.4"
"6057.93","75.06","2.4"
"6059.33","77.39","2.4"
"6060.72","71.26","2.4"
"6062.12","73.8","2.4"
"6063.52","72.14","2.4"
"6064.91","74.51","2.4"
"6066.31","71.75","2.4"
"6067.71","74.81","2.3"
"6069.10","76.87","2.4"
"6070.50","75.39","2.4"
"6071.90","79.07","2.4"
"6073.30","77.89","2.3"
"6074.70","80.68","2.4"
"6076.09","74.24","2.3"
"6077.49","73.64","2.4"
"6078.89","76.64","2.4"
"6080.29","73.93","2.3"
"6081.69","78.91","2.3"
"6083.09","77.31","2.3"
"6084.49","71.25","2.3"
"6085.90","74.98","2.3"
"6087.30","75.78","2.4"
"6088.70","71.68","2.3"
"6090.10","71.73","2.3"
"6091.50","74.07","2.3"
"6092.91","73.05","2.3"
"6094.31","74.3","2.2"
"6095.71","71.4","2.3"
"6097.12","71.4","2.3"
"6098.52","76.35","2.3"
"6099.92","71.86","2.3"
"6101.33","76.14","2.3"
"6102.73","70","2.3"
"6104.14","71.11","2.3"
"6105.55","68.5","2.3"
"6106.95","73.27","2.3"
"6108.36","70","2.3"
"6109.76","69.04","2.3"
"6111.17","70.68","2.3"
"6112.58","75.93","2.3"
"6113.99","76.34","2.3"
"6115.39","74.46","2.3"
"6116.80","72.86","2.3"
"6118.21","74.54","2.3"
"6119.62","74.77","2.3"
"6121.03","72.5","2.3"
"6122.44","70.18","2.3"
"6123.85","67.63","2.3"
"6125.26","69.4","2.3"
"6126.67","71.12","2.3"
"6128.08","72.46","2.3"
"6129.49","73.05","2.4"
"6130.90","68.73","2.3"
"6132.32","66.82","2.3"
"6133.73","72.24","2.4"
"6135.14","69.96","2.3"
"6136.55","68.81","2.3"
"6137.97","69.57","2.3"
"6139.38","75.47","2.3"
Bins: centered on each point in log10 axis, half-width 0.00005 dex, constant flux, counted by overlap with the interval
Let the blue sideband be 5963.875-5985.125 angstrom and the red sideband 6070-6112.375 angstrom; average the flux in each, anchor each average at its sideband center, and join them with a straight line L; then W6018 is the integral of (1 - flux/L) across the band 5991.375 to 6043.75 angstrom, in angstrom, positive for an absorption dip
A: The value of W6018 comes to 0.51 angstrom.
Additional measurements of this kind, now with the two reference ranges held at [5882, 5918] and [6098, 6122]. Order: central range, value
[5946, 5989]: -4.07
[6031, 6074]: -3.26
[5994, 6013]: -1.11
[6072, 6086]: -0.93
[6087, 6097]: -0.13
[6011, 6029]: -0.55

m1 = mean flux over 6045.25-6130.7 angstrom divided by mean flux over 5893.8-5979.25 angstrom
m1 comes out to 1.0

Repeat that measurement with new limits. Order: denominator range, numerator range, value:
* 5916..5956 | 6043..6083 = 1.05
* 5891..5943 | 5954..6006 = 1.07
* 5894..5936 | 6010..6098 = 1.09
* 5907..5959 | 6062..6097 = 1.04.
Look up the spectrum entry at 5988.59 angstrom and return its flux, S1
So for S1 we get 73.38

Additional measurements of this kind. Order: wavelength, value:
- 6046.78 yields 71.08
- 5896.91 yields 55.18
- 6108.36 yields 70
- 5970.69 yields 77.76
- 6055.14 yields 77.15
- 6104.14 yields 71.11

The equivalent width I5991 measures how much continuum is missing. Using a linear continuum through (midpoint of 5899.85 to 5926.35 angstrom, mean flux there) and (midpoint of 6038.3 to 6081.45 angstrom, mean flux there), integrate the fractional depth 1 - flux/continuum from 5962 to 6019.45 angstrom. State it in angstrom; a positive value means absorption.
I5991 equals 0.3 angstrom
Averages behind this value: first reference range 69.1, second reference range 75.4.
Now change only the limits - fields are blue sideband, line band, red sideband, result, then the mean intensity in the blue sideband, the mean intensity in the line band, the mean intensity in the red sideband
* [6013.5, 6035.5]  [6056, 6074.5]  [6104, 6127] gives -0.8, 72.2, 75.3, 71.9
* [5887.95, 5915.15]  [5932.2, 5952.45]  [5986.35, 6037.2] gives -2.0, 62.5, 72.7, 72.2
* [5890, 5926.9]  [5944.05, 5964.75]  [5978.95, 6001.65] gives -1.1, 65.3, 72.5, 71.7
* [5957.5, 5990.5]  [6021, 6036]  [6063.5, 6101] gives 0.1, 72.7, 73.3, 74.7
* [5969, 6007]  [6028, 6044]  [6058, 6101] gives -0.3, 72.1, 74.9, 74.6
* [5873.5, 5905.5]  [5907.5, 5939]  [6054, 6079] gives -2.8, 62.8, 71.1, 75.6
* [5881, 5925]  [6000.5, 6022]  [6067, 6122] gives -0.4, 64.3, 71.2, 74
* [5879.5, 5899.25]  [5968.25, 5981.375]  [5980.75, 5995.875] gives -0.5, 58.9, 72.3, 71.7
